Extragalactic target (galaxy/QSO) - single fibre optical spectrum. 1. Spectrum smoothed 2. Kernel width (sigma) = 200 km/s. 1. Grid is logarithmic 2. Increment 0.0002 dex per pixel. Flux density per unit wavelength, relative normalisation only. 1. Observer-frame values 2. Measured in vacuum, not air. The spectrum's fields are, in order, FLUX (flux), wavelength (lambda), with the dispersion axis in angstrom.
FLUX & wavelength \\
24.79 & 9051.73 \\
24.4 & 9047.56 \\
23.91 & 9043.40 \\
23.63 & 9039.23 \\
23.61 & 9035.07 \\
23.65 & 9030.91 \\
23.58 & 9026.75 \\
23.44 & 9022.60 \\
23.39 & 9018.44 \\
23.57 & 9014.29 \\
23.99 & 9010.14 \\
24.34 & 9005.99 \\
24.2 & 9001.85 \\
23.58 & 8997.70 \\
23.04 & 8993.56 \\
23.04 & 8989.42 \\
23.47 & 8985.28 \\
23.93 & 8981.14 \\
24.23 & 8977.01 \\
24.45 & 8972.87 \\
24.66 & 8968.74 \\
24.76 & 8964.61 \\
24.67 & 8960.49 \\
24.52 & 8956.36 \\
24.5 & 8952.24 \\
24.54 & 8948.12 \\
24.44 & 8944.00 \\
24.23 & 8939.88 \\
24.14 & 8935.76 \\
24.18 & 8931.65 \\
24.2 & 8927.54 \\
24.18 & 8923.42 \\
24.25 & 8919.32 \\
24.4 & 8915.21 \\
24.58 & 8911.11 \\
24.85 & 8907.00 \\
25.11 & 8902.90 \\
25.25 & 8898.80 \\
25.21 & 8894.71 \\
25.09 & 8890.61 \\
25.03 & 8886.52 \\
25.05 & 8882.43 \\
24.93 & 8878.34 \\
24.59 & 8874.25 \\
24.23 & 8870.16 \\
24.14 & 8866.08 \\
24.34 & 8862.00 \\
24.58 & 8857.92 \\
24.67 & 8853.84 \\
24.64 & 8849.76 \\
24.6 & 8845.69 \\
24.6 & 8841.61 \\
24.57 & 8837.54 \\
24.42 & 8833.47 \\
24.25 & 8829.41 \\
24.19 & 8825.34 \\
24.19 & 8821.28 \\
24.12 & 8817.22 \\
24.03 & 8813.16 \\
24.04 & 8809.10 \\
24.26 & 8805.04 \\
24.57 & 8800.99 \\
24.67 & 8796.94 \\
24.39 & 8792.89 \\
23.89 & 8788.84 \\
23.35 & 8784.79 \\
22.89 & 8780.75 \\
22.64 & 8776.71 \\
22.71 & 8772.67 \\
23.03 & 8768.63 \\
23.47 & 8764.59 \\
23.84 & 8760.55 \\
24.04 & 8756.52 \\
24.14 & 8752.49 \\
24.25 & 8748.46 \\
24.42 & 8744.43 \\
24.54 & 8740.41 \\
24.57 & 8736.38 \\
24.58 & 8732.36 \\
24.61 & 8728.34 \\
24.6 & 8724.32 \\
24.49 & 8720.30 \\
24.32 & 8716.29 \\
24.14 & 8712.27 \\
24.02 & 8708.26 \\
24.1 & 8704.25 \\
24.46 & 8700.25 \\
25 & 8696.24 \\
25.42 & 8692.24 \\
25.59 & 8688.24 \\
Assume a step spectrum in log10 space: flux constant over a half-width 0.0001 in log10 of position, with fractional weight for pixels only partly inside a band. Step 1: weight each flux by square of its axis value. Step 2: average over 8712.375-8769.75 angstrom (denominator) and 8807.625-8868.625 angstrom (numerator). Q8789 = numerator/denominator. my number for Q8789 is 1.03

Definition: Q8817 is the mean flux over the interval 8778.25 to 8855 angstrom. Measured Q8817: 24.2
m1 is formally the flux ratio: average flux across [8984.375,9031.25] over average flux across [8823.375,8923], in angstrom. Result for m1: 1.0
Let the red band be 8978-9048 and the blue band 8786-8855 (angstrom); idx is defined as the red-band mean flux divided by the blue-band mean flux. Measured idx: 0.97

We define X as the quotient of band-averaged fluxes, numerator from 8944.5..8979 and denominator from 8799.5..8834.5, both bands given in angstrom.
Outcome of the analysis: 1.0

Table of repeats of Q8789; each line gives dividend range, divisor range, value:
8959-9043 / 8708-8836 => 1.04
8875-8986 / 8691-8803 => 1.06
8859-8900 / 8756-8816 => 1.07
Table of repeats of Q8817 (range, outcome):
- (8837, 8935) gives 24.6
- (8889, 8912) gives 25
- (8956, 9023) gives 24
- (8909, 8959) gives 24.3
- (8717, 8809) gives 24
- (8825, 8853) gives 24.5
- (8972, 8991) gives 23.8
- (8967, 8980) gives 24.4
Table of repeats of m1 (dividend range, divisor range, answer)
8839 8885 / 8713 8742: 1.00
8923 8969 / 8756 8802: 1.04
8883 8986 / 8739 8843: 1.02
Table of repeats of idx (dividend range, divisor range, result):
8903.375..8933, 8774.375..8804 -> 1.03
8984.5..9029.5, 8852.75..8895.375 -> 0.96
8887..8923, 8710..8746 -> 1.01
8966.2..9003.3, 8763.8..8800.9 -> 1.01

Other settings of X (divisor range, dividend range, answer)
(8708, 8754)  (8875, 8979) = 1.01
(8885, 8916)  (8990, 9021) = 0.95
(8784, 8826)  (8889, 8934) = 1.02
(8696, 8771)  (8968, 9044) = 0.98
